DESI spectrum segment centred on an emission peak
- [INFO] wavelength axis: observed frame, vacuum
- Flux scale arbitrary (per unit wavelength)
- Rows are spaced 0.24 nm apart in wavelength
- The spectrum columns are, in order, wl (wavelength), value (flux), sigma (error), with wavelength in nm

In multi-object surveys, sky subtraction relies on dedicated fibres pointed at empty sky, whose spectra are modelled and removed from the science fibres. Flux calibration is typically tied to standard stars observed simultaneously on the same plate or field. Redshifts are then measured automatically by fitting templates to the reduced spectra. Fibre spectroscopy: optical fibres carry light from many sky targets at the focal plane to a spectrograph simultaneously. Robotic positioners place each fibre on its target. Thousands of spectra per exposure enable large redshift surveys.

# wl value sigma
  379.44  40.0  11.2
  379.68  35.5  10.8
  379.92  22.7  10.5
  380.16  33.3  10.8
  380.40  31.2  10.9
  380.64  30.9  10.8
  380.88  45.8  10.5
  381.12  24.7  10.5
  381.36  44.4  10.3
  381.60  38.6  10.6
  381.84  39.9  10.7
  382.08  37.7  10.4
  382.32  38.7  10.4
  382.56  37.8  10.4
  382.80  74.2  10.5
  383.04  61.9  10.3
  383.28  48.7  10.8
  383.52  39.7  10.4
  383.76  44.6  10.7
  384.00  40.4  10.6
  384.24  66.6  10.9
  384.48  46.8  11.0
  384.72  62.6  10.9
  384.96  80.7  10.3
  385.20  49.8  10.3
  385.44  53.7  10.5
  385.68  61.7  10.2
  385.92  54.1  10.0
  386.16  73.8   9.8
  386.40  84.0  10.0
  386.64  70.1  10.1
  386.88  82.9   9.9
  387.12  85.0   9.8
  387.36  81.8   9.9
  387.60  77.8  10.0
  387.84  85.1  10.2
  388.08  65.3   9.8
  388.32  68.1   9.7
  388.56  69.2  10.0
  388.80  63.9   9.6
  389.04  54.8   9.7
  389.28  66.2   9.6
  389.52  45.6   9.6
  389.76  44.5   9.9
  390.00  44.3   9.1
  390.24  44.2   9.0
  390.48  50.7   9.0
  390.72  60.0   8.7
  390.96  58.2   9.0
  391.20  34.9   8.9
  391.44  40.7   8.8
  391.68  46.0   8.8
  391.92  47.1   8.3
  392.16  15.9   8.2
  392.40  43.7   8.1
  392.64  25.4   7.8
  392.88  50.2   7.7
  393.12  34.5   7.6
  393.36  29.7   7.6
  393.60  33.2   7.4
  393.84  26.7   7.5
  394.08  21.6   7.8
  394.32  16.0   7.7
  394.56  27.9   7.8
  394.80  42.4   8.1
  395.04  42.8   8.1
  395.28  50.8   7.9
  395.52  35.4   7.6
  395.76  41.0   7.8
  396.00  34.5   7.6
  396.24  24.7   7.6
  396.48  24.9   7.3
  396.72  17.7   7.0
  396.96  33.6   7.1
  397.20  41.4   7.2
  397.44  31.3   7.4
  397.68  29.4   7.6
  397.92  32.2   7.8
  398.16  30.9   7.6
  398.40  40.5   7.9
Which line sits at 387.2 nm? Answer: C IV 1549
